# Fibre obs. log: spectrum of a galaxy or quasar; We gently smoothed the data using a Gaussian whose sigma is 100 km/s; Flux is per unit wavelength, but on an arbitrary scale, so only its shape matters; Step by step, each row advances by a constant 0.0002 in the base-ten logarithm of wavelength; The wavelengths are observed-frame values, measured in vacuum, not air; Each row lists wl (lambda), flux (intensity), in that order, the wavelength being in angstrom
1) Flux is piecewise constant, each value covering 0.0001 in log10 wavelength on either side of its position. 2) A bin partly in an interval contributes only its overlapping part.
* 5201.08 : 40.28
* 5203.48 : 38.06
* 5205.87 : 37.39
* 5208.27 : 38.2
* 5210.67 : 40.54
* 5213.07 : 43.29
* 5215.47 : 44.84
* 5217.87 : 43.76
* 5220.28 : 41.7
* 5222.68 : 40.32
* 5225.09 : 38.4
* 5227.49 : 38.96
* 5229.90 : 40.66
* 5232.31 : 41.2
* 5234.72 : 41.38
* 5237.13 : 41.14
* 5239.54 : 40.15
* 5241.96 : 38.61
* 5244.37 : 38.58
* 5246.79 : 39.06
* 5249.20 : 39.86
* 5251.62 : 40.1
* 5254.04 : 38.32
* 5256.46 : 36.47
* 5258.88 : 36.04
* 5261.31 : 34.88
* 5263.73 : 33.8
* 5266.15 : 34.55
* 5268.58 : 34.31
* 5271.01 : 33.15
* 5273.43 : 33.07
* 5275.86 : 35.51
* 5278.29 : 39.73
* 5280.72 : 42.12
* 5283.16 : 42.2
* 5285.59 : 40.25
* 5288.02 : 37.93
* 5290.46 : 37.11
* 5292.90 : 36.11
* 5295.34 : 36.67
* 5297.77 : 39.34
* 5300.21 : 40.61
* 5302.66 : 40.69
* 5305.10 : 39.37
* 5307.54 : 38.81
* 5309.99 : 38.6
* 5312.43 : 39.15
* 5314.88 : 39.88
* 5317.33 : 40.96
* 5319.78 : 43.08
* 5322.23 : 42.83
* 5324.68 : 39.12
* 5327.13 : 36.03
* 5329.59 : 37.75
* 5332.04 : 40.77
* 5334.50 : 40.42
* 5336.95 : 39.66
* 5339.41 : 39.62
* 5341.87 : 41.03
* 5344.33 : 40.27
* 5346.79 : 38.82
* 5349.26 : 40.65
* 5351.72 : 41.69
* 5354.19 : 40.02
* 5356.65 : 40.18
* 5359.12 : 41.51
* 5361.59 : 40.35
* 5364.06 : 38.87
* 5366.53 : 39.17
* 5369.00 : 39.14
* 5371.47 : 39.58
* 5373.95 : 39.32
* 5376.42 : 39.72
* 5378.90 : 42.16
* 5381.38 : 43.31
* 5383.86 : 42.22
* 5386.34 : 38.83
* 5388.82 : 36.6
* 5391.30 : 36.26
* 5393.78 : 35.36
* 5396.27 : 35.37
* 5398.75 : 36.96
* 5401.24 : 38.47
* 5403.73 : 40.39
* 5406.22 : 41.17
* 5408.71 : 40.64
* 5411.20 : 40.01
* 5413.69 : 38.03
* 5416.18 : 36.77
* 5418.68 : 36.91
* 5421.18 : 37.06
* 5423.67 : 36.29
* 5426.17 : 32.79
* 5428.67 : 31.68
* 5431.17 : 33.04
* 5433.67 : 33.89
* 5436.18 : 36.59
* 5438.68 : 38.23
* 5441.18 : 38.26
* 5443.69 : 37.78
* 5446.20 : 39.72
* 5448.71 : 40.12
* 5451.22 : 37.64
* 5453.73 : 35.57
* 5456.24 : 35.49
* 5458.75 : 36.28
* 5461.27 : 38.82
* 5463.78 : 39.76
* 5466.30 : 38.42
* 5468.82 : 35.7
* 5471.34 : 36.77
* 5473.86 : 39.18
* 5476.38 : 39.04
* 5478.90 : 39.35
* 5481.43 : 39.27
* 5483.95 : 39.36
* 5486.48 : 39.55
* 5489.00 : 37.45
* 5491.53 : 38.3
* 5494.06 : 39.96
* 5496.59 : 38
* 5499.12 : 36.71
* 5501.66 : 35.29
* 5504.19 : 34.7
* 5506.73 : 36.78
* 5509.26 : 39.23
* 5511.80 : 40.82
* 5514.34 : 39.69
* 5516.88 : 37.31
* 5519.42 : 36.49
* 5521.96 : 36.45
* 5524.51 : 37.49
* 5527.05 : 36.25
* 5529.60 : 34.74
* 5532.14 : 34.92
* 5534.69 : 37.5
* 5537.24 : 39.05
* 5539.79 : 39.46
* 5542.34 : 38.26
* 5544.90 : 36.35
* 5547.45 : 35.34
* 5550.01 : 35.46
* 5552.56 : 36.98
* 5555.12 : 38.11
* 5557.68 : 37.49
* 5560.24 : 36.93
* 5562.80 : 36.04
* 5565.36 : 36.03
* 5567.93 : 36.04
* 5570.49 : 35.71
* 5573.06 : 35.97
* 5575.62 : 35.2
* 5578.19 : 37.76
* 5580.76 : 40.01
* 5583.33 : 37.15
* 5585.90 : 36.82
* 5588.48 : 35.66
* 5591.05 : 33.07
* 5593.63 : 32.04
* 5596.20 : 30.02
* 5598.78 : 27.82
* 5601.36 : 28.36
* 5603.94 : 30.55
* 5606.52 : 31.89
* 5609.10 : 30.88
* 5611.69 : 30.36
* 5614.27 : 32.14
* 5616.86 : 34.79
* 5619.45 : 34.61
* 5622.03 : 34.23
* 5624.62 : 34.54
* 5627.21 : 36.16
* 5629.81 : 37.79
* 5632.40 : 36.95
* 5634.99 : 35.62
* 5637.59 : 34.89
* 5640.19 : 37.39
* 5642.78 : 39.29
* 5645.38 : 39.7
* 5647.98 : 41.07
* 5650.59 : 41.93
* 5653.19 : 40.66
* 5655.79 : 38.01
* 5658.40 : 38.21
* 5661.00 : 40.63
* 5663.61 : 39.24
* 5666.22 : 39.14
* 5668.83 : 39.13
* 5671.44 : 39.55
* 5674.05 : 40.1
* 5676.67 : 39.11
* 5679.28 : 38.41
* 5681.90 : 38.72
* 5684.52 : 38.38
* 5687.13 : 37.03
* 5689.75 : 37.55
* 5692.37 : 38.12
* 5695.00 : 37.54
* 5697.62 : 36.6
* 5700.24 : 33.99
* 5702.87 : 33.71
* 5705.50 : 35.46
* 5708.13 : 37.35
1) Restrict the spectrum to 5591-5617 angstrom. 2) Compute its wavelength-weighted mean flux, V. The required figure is 30.8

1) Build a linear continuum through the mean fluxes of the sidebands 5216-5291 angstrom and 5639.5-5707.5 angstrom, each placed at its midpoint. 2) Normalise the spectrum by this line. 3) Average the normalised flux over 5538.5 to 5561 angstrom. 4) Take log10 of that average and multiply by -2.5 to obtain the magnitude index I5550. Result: 0.04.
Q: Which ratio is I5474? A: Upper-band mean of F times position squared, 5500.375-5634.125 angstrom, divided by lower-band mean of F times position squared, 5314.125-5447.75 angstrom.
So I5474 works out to 0.98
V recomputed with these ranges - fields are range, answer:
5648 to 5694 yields 39.1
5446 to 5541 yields 37.8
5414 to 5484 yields 37.1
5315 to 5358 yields 40.2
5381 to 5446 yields 37.4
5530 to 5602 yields 35.7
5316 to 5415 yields 39.7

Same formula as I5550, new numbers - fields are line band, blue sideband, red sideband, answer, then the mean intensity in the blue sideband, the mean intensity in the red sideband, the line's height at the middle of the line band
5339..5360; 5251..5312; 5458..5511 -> -0.07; 37.6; 38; 37.7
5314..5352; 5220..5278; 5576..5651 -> -0.08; 37.9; 34.9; 37.2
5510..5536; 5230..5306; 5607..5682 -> 0.01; 38.2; 37.3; 37.6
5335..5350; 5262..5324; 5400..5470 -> -0.06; 38.4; 37.3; 38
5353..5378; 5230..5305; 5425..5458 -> -0.08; 38.2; 36.2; 37.1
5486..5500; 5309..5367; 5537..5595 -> -0.02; 40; 36.5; 37.6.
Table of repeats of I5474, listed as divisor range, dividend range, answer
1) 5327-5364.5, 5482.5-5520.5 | 1.01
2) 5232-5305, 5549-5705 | 1.09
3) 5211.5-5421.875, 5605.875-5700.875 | 1.07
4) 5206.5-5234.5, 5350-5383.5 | 1.04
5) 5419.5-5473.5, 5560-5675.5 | 1.04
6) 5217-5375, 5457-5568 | 1.04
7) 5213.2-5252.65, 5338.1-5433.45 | 1.01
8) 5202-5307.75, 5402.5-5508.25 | 1.04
